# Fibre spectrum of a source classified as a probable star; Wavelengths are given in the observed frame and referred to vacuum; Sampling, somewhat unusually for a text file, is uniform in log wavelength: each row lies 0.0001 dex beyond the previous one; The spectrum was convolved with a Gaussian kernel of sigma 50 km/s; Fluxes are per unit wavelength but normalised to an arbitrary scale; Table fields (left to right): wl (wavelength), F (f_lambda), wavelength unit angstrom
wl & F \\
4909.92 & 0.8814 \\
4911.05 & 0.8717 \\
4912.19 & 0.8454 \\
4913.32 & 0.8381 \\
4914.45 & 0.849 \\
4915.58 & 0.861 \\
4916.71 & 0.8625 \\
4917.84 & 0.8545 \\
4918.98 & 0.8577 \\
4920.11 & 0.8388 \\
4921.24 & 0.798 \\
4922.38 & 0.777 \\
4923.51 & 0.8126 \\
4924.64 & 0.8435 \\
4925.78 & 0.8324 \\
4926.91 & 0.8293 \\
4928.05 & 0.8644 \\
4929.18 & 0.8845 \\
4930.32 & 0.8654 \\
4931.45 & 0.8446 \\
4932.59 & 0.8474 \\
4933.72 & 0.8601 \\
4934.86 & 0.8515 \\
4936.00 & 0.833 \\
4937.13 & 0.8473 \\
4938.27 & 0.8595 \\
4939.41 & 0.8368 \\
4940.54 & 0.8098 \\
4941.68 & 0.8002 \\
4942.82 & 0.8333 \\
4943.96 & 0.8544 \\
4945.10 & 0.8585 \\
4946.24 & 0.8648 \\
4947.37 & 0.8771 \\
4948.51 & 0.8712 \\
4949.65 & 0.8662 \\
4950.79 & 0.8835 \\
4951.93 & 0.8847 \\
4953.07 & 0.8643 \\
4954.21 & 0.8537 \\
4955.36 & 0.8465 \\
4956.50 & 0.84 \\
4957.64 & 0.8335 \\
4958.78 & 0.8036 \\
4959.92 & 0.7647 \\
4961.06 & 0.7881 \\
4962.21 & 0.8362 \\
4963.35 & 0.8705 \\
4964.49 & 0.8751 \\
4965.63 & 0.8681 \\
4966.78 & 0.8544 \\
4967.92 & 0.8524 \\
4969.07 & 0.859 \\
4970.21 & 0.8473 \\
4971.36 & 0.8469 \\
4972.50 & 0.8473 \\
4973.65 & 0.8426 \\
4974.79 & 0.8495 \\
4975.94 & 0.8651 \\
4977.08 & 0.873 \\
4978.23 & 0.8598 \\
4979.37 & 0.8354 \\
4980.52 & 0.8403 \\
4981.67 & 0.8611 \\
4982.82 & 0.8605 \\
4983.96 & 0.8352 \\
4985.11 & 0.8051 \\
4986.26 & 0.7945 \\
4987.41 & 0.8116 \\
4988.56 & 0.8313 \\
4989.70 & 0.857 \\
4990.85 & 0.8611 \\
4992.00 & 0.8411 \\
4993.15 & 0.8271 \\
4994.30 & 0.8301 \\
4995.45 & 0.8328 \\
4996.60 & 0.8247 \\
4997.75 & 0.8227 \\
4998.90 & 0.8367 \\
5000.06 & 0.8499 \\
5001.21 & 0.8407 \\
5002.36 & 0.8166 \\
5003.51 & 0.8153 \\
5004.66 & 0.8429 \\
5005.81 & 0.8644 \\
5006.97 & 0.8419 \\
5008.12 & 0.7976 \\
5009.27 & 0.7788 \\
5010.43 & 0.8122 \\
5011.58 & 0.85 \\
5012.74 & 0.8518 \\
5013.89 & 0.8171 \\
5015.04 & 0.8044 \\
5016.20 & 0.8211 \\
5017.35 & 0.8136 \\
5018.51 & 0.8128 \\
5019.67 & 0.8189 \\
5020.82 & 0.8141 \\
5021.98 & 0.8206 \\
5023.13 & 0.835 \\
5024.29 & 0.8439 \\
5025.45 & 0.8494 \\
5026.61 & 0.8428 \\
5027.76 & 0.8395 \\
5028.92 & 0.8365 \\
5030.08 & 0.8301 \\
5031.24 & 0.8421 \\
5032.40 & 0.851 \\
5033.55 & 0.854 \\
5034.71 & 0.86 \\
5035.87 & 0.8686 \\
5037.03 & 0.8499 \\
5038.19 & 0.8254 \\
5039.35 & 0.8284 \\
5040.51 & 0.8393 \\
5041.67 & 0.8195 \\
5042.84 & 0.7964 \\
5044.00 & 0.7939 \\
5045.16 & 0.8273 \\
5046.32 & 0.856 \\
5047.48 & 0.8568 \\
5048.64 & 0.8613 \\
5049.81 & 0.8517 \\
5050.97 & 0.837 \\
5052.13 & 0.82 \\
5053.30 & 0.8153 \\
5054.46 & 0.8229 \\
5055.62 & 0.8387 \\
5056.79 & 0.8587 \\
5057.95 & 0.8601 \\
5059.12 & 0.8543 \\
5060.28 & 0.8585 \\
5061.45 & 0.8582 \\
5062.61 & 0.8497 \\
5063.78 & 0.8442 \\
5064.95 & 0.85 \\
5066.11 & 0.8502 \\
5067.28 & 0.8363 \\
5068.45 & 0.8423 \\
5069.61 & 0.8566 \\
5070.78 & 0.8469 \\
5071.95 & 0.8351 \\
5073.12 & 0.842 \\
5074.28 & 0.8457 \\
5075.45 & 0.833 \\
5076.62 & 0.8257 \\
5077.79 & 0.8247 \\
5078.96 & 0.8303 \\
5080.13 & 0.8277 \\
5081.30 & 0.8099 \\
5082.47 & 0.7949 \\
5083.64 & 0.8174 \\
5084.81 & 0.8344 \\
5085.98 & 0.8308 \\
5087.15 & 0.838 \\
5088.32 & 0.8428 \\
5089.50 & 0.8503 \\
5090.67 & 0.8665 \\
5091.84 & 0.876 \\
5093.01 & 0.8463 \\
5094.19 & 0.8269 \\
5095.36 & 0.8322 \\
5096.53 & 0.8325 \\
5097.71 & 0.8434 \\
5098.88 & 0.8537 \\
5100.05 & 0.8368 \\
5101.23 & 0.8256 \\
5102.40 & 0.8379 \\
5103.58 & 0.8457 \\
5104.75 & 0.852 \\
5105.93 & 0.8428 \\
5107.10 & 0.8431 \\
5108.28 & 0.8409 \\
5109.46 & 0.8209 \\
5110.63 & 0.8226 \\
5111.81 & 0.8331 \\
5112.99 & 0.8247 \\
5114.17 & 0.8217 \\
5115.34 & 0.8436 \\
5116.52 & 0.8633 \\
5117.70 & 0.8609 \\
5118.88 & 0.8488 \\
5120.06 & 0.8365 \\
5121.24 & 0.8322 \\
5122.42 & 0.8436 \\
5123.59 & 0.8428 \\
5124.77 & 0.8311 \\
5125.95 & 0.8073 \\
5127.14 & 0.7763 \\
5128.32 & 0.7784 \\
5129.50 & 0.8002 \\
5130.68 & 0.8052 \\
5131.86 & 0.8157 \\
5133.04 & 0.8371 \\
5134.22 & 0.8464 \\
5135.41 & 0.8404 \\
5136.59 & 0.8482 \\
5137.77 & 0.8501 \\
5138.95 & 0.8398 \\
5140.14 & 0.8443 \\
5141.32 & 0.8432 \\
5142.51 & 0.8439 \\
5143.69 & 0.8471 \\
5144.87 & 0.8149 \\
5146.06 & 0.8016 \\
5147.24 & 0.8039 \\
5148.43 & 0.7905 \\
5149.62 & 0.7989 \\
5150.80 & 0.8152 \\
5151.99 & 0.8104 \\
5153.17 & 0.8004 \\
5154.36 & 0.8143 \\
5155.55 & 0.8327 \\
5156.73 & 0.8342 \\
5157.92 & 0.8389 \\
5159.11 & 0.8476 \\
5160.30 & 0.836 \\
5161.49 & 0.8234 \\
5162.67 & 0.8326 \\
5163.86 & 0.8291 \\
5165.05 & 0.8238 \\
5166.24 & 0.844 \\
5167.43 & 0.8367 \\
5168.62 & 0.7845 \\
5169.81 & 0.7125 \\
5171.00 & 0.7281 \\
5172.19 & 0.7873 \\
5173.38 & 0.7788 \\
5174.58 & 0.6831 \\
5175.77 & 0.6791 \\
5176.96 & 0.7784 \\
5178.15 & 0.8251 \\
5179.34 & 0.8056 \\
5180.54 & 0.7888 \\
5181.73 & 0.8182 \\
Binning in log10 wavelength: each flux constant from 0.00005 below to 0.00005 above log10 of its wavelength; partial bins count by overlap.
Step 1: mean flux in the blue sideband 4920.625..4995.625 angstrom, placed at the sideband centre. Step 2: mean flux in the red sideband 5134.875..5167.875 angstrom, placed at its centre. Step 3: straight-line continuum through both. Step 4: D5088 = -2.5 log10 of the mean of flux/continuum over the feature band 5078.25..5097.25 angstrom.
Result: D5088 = 0.00 mag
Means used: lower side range 0.843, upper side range 0.828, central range 0.835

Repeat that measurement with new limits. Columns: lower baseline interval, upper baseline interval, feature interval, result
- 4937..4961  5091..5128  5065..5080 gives 0.00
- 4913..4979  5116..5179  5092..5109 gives -0.02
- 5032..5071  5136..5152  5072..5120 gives 0.00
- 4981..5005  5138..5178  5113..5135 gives -0.02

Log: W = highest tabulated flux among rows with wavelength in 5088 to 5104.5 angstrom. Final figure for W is 0.876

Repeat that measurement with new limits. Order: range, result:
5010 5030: 0.8518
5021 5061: 0.8686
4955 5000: 0.8751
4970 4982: 0.873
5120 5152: 0.8501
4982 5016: 0.8644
